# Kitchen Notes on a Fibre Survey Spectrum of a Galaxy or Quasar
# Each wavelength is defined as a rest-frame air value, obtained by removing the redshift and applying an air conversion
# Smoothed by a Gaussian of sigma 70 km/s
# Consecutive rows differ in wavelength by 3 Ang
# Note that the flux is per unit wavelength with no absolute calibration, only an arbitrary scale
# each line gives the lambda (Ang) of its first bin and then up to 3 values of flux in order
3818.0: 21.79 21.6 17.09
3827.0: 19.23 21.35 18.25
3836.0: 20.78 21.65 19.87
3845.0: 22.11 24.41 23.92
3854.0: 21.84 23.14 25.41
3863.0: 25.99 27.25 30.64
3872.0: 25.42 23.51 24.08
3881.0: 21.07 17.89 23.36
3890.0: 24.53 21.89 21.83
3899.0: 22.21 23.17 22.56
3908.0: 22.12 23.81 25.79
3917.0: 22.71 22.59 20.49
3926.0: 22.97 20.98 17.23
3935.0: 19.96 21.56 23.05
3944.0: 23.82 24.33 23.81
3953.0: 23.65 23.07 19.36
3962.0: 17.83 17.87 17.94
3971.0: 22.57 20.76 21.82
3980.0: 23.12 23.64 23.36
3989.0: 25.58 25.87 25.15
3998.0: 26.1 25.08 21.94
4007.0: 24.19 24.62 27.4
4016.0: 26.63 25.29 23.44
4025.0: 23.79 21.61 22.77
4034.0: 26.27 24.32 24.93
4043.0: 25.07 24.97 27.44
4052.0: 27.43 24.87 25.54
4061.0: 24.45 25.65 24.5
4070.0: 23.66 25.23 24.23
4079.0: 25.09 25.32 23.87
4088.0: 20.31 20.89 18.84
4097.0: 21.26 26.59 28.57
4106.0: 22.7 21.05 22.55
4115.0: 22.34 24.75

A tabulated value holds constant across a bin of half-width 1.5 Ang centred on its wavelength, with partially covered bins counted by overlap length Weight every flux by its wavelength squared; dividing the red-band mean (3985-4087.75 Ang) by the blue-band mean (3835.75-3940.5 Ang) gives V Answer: 1.17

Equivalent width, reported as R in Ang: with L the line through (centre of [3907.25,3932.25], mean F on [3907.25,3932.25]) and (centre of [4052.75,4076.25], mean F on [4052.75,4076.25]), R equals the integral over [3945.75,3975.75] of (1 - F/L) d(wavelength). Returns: 2.5 Ang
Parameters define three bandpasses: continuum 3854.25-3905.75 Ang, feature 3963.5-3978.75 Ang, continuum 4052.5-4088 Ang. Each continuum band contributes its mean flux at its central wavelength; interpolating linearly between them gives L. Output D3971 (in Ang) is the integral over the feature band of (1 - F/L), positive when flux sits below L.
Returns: 2.48 Ang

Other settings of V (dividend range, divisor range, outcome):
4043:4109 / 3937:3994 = 1.15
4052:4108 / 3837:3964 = 1.16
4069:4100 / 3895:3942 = 1.13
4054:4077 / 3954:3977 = 1.29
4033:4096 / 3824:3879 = 1.17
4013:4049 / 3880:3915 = 1.17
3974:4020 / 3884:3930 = 1.14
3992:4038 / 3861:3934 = 1.13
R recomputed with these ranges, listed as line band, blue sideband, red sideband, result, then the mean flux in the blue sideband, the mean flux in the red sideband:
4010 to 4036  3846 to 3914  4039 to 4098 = -0.62 Ang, 23.7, 24.2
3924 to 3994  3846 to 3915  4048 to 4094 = 5.96 Ang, 23.7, 24.3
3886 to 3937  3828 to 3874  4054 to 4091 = 3.05 Ang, 23.4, 24.2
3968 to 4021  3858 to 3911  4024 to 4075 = 0.79 Ang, 23.7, 24.9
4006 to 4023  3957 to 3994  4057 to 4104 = -2.12 Ang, 21.7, 23.9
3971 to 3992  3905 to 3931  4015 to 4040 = 0.30 Ang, 22.6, 24.3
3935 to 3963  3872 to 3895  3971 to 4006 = 1.31 Ang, 22.5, 23.8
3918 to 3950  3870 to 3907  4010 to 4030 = 2.16 Ang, 22.7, 24.6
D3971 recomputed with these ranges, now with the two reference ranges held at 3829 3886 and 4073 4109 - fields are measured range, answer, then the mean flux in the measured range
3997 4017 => -1.53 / 25.1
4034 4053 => -1.92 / 25.7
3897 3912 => 0.29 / 22.7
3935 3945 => 0.38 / 22.3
